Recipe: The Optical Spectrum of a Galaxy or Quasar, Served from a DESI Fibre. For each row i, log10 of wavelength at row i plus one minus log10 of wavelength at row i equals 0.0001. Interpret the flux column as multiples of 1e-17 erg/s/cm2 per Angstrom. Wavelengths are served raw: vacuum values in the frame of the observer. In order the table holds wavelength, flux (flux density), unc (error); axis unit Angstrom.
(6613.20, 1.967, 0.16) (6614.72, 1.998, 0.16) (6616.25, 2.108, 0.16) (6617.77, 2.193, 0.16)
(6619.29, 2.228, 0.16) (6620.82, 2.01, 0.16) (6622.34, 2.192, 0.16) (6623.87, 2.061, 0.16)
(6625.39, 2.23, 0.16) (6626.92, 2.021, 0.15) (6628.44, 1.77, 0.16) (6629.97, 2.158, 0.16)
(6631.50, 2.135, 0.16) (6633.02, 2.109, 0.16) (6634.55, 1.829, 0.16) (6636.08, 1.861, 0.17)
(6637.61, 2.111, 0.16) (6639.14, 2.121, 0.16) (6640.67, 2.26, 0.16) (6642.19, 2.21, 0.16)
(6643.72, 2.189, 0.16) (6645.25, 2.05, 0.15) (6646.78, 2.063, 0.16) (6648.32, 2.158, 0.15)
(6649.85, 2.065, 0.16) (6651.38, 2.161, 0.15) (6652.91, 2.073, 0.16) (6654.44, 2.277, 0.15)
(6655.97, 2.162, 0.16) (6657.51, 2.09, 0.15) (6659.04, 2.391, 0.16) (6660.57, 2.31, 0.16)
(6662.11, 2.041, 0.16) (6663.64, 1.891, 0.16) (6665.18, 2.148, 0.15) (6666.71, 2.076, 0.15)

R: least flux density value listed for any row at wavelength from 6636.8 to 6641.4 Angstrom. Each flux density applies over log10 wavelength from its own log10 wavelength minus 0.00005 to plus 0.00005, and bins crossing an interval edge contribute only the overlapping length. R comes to 2.111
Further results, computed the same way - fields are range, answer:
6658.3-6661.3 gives 2.31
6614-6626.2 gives 1.998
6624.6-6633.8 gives 1.77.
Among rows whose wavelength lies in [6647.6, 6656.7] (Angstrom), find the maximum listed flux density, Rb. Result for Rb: 2.277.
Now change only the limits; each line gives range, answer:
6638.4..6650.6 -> 2.26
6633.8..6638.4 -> 2.111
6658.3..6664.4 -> 2.391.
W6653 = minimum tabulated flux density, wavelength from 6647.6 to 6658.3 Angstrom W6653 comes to 2.065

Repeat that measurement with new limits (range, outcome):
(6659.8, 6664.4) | 1.891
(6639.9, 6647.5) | 2.05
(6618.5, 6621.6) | 2.01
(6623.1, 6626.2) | 2.061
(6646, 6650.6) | 2.063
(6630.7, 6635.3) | 1.829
